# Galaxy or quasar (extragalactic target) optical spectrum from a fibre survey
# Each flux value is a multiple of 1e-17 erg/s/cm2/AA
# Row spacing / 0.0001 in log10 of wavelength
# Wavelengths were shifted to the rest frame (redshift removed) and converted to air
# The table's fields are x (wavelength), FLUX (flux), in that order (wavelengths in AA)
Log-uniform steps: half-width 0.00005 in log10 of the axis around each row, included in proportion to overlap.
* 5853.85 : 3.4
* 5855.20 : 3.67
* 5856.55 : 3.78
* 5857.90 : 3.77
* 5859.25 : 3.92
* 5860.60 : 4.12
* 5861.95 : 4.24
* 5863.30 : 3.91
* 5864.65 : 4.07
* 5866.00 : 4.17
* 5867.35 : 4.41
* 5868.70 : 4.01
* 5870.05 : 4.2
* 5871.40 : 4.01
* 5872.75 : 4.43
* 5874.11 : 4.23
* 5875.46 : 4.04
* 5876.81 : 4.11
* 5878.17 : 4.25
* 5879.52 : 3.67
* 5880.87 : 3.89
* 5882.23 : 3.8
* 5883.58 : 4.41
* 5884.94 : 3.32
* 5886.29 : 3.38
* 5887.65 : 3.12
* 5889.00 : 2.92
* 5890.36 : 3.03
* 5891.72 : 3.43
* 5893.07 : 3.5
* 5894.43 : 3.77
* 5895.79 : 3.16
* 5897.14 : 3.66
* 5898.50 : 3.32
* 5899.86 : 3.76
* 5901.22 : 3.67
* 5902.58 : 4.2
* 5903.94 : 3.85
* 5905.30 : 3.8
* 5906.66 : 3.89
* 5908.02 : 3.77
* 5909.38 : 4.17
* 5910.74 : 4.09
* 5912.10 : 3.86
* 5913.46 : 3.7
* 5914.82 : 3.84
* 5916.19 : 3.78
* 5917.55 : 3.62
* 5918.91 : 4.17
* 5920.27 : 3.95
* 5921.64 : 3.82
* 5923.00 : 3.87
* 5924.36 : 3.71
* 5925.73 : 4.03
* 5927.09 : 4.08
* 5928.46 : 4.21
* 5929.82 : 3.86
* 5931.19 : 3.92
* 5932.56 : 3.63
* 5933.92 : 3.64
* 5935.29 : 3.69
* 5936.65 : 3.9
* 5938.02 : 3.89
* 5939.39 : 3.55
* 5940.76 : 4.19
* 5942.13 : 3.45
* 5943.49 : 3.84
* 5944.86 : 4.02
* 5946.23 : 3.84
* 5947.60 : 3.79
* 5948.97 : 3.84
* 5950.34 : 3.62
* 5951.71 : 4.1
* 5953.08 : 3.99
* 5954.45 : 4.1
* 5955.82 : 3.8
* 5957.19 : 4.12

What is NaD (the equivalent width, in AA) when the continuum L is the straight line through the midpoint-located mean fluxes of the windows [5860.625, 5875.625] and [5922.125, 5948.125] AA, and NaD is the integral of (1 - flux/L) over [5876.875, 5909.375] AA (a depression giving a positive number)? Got 3.1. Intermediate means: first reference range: 4.16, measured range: 3.65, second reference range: 3.85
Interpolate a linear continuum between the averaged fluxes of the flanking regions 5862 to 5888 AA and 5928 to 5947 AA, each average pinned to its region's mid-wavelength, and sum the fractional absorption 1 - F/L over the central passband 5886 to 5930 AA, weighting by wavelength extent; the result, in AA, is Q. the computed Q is 1.93 AA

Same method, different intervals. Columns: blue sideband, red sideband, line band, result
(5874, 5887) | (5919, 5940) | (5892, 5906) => 0.8 AA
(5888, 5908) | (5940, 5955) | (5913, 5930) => -0.8 AA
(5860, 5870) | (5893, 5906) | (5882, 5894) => 1.3 AA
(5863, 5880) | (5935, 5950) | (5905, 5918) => 0.3 AA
